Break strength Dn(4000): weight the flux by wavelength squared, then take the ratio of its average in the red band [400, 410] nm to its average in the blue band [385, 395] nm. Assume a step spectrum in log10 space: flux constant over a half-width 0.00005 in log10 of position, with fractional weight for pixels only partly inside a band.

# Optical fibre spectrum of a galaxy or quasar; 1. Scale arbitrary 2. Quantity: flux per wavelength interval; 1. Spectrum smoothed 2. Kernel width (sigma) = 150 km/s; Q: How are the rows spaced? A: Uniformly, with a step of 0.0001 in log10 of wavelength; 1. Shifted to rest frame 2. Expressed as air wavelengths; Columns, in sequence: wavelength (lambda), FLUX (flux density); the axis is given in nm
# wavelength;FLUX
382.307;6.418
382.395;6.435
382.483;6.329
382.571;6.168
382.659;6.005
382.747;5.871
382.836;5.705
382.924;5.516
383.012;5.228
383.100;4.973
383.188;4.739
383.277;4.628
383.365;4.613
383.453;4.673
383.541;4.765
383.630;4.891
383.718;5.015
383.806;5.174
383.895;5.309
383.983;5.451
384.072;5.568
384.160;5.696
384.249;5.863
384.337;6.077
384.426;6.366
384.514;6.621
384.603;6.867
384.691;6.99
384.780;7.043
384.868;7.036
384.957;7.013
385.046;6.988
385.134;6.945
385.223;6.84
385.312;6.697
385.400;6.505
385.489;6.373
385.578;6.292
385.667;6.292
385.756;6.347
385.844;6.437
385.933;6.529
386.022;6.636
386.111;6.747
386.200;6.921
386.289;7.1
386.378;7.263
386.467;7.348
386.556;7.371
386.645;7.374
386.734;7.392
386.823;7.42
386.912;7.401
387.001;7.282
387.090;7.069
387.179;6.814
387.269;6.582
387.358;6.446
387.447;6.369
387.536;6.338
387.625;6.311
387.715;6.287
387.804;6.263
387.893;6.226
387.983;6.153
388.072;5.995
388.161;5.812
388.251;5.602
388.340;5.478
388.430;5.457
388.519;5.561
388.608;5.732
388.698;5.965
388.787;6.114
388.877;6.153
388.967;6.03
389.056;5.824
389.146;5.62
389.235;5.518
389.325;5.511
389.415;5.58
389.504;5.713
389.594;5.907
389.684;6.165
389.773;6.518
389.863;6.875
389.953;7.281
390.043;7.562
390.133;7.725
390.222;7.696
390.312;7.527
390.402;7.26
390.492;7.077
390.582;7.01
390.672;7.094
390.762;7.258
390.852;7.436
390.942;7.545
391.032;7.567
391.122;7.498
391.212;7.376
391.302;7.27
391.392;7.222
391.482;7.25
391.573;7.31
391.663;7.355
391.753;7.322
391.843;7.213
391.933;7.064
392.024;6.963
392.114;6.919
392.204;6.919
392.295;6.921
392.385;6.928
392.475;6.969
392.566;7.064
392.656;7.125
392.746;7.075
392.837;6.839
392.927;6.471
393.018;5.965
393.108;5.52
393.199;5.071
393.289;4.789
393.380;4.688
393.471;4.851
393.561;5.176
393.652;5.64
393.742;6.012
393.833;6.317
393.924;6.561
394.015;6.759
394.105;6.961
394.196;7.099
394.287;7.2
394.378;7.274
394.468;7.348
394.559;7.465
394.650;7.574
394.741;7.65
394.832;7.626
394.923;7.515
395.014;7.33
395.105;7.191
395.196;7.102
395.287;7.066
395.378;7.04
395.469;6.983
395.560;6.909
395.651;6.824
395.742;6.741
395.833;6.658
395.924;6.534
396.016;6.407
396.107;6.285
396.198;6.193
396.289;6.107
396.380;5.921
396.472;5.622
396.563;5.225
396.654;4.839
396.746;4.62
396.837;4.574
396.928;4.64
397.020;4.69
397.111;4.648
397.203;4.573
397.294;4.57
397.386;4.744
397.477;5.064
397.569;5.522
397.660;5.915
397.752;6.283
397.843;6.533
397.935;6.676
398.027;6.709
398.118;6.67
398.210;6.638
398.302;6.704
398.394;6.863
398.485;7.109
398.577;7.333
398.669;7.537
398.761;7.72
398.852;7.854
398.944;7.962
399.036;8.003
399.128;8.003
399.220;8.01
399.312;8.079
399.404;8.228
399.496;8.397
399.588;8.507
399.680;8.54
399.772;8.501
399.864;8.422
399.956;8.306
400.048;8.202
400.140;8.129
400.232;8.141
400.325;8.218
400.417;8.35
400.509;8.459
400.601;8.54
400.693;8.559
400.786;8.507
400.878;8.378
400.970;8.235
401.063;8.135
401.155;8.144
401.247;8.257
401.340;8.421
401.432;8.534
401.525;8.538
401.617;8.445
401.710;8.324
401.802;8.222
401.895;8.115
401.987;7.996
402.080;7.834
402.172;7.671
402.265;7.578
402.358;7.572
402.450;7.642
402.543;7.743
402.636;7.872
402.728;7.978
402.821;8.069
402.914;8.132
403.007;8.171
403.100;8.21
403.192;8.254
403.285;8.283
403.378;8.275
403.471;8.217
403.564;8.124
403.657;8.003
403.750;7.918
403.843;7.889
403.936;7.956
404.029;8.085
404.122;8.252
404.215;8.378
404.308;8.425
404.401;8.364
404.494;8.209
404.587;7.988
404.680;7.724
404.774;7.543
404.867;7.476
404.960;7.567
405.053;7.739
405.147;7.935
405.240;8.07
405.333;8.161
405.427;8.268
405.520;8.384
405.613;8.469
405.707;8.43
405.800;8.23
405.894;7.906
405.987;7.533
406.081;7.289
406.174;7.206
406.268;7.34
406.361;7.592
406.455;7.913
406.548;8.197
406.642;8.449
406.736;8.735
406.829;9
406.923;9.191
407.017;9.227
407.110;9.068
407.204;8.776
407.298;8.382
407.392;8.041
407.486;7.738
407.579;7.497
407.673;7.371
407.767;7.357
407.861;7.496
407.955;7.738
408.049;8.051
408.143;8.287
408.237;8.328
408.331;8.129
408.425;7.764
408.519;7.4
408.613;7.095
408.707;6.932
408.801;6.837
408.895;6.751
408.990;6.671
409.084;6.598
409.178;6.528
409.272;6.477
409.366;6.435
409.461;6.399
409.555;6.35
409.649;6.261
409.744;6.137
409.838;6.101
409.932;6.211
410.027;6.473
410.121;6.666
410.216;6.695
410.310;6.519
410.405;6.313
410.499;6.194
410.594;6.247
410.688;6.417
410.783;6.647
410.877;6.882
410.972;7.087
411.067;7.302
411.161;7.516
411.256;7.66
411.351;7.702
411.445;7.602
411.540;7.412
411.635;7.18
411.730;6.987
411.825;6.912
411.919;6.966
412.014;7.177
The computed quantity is 1.3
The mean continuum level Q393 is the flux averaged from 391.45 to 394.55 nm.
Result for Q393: 6.56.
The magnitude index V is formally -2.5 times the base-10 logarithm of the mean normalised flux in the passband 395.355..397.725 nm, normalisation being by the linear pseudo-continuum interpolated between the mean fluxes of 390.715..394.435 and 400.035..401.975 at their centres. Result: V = 0.29 mag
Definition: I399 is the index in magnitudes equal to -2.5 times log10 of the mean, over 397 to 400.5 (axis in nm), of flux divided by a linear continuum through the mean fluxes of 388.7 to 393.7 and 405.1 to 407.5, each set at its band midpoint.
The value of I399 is 0.04 mag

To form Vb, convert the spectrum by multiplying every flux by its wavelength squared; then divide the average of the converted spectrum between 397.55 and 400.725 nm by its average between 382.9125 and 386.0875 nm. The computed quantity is 1.4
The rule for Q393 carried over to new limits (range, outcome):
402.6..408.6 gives 8.06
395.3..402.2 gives 7.15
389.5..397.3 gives 6.59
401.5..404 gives 8.03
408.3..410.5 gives 6.66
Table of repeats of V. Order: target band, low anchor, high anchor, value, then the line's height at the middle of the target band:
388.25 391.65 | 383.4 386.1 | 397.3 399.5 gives -0.026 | 6.47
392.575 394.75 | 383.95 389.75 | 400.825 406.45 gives 0.109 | 7.06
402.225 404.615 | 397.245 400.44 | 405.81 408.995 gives -0.062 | 7.62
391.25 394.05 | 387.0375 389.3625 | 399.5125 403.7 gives 0.041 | 6.76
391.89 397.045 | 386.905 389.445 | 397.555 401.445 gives 0.097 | 7.04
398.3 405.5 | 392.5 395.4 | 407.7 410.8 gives -0.195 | 6.74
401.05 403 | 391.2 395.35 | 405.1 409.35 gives -0.088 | 7.43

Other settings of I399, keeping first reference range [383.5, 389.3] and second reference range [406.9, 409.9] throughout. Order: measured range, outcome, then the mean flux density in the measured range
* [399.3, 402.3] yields -0.177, 8.27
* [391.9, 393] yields -0.045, 6.91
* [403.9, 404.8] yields -0.128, 8.11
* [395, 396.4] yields 0.012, 6.71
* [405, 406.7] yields -0.097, 7.95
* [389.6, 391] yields -0.102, 7.17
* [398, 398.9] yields -0.033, 7.13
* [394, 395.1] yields -0.093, 7.33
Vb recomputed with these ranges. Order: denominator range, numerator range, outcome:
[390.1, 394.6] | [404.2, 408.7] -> 1.26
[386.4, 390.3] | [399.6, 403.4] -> 1.36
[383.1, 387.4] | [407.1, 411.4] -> 1.26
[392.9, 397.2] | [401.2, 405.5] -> 1.35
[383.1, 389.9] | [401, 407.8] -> 1.42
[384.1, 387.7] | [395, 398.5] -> 0.95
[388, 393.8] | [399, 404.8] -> 1.33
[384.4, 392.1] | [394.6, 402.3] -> 1.13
